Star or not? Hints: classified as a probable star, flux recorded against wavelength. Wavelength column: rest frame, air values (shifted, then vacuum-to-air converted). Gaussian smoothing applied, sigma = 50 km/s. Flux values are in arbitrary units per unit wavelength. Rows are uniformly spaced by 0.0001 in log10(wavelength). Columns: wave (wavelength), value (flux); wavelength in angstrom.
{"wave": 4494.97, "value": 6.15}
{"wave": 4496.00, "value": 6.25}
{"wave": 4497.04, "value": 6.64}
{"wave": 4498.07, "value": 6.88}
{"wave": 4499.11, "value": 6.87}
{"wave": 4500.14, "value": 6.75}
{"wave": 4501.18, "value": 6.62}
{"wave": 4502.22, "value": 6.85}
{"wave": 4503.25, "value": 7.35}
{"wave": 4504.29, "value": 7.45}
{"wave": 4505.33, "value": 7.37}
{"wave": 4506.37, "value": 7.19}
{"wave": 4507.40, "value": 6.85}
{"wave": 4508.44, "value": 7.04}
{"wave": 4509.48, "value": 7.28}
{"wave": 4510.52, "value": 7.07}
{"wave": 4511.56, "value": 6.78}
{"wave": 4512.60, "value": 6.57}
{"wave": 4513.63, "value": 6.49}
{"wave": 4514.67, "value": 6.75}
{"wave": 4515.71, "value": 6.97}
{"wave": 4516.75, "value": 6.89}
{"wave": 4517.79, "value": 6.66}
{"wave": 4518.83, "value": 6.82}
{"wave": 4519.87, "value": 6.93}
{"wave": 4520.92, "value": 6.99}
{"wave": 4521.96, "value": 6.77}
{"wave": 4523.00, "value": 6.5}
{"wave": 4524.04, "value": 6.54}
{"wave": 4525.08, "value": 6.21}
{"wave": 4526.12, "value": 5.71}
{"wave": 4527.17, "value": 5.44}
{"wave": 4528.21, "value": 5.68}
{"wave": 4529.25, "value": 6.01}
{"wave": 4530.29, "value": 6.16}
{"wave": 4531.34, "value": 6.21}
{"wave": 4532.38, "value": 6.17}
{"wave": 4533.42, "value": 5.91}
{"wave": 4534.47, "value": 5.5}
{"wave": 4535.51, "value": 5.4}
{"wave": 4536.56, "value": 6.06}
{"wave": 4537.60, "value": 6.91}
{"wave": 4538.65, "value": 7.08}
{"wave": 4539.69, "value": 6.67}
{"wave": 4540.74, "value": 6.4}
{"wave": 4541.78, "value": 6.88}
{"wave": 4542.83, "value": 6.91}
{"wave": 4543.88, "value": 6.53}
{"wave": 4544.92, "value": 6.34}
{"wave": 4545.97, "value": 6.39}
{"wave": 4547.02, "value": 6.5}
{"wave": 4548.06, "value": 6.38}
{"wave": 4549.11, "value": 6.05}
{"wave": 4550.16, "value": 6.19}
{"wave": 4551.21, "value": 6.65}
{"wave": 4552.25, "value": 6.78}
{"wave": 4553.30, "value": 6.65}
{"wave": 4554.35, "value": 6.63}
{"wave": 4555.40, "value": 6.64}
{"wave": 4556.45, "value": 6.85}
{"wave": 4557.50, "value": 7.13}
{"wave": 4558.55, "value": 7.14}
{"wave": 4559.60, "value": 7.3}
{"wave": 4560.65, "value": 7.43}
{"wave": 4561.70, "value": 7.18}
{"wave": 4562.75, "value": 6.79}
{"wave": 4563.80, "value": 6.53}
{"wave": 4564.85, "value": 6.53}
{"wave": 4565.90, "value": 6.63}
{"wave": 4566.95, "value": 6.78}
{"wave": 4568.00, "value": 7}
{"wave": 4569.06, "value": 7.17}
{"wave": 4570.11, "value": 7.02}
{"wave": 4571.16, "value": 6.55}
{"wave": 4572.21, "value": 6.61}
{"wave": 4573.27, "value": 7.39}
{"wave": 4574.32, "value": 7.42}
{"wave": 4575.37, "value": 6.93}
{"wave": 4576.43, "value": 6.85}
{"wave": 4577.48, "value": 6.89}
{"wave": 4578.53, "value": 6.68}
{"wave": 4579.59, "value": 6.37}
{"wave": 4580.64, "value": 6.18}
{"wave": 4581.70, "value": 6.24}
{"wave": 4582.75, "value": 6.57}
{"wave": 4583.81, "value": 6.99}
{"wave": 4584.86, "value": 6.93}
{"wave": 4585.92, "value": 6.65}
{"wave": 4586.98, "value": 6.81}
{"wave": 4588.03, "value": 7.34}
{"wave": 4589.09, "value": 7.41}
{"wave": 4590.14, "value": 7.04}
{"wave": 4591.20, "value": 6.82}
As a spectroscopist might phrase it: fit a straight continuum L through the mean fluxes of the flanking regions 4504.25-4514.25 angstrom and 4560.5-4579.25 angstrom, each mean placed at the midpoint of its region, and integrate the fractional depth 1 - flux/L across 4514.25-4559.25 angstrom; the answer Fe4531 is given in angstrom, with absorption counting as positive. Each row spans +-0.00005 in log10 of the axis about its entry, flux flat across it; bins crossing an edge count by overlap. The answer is 3.1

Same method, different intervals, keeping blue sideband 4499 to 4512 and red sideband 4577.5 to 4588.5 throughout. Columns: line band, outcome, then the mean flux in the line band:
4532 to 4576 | 0.9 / 6.67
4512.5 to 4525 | 0.5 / 6.73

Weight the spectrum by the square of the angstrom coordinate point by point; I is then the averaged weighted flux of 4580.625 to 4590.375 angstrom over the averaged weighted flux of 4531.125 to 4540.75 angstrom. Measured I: 1.1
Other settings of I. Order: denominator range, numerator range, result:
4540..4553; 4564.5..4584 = 1.05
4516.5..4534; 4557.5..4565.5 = 1.12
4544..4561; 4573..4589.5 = 1.04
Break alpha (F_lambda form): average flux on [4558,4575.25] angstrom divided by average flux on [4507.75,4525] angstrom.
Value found 1.02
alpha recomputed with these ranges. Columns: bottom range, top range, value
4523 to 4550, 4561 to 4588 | 1.09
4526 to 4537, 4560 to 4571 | 1.18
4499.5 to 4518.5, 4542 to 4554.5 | 0.94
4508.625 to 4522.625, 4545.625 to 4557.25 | 0.95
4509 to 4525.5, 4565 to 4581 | 1.01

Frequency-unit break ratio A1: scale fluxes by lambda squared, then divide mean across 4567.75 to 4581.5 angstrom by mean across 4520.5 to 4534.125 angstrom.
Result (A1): 1.1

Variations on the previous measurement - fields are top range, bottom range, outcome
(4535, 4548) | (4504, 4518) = 0.95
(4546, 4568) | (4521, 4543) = 1.09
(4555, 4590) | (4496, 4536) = 1.07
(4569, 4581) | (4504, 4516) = 1.01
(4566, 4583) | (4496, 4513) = 1.01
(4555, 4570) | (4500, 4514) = 1.02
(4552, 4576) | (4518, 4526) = 1.06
